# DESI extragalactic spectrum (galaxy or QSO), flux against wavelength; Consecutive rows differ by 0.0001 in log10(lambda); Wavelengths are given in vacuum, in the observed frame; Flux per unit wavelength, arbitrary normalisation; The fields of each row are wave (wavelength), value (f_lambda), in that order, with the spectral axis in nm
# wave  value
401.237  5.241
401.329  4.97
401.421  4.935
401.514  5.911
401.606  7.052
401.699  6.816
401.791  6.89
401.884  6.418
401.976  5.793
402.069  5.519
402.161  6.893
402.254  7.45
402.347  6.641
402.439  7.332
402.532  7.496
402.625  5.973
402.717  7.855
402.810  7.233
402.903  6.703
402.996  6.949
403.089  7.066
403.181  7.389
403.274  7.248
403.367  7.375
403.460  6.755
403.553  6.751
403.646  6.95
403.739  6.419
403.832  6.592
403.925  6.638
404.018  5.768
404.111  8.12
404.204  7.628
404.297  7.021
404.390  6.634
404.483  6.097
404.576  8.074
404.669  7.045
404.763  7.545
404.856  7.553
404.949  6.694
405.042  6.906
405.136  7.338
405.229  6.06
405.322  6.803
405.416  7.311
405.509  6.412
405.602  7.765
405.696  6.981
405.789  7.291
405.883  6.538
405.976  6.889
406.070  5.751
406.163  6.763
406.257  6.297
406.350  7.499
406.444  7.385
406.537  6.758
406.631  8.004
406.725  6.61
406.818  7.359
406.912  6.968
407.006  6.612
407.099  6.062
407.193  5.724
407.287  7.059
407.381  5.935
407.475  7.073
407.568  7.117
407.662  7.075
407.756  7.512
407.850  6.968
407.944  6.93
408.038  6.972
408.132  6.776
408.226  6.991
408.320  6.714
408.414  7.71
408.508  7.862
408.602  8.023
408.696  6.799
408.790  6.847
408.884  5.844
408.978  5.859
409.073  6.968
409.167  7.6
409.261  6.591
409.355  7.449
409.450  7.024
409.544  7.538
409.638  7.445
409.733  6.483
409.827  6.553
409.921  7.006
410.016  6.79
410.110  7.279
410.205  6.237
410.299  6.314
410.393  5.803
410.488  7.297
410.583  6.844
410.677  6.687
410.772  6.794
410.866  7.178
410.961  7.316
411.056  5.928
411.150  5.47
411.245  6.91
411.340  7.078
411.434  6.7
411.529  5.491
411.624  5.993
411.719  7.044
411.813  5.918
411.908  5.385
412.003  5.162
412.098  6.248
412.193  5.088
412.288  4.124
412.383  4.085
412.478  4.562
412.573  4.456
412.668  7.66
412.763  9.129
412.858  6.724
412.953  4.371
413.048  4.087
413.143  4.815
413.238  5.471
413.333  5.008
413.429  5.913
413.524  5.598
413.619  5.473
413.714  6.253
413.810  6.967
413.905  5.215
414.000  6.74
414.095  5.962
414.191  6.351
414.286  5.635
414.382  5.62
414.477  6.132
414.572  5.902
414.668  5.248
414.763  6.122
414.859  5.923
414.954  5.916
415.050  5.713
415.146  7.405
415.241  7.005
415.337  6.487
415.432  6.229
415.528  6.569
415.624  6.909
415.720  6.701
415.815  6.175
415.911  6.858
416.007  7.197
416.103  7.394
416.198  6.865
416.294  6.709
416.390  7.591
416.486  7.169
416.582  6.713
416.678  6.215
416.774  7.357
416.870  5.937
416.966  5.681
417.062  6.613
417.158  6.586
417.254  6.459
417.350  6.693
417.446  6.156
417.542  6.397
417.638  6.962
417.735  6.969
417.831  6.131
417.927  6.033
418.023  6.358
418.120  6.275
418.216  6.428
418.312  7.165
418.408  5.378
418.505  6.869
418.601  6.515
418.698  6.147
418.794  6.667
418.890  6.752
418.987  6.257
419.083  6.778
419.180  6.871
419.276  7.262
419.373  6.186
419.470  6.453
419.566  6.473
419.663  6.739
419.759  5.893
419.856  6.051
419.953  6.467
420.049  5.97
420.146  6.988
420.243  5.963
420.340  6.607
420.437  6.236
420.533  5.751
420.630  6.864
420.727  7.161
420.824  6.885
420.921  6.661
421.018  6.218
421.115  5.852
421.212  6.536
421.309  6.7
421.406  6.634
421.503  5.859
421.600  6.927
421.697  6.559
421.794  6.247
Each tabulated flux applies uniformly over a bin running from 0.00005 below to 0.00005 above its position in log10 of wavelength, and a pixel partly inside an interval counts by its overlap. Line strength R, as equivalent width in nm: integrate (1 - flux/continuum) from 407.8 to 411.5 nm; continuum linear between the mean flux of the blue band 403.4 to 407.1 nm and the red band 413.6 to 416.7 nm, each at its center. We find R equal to -0.08 nm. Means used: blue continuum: 6.93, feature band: 6.85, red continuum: 6.42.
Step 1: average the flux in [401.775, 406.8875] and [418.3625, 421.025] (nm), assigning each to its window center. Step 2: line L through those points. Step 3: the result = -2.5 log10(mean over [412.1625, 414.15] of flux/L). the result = 0.187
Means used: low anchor 6.93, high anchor 6.47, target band 5.61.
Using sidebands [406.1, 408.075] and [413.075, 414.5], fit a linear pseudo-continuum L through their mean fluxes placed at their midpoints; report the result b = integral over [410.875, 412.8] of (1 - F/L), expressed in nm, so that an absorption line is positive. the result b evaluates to 0.03 nm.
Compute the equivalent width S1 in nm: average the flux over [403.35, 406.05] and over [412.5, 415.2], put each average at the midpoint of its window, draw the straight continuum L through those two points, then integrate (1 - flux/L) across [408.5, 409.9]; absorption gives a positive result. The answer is -0.12 nm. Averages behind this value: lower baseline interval 6.95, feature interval 6.97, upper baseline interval 5.91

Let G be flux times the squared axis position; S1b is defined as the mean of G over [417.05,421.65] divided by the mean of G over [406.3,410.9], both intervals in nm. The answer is 0.99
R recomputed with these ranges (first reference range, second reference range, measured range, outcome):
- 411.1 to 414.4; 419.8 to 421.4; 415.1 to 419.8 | -0.33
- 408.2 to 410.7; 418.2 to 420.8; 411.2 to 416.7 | 0.49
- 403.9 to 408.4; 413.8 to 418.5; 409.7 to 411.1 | 0.00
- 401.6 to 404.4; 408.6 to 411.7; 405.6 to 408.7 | -0.08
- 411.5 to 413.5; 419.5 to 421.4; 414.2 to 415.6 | -0.08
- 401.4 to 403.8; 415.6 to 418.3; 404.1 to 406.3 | -0.07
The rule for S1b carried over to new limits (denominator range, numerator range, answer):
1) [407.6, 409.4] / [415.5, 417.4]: 0.99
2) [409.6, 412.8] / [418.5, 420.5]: 1.07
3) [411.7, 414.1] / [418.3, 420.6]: 1.17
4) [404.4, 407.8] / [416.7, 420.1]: 0.99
